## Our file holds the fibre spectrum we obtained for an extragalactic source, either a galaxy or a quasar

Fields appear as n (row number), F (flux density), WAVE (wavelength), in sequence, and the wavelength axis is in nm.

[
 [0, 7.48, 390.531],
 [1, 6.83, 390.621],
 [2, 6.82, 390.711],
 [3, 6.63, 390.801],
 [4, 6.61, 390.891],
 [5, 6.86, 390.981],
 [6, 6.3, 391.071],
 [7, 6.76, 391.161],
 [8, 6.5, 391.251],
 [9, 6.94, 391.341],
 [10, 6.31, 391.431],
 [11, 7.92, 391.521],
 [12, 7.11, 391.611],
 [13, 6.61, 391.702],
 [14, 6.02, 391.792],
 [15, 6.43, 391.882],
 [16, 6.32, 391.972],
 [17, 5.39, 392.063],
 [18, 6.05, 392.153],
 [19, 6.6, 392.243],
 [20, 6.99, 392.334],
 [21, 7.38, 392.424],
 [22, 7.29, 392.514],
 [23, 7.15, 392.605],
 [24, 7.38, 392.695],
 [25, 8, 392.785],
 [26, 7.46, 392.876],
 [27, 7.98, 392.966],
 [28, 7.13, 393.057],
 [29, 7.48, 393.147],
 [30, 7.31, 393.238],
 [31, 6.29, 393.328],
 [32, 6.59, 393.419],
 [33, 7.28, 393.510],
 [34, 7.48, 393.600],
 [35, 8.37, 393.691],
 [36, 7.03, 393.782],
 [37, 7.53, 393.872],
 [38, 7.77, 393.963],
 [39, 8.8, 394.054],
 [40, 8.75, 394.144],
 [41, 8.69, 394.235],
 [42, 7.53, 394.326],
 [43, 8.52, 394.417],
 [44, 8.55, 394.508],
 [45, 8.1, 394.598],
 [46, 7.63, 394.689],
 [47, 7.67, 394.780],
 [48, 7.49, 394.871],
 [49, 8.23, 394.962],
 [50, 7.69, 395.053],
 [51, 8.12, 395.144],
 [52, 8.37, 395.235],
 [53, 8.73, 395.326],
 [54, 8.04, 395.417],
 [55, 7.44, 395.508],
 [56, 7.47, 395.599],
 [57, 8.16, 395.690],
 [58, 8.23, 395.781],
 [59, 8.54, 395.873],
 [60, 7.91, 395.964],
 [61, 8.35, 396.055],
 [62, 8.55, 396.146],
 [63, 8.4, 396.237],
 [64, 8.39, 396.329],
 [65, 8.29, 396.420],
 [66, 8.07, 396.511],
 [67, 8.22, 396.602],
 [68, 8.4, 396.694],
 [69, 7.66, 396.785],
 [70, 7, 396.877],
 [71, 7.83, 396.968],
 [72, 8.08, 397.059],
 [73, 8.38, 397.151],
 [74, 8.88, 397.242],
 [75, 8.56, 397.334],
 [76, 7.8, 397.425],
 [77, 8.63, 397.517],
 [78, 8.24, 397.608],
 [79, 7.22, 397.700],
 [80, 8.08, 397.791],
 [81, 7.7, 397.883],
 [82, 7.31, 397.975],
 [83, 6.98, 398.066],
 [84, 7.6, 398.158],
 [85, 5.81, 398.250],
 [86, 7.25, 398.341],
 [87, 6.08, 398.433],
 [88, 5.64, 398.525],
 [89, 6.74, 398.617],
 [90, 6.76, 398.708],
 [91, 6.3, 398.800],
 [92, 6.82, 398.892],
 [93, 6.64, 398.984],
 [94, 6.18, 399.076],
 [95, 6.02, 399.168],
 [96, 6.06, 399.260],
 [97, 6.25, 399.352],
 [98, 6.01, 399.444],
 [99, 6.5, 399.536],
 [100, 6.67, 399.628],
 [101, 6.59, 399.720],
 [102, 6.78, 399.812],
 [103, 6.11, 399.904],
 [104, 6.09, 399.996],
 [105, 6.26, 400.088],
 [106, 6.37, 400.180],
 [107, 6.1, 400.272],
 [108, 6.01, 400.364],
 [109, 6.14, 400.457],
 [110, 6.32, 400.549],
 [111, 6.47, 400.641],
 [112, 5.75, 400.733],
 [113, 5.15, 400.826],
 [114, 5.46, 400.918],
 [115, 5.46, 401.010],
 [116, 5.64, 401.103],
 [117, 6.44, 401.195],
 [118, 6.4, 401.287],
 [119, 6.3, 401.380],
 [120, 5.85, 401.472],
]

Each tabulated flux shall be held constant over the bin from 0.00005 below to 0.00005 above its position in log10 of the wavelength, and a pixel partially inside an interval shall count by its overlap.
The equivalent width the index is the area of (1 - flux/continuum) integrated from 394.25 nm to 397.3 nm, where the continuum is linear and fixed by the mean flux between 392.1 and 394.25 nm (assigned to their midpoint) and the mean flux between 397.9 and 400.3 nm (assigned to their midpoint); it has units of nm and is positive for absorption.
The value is -0.47 nm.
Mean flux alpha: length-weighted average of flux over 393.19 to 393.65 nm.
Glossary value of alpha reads 7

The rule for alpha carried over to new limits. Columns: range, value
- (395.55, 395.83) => 7.94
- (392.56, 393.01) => 7.61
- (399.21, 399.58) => 6.2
